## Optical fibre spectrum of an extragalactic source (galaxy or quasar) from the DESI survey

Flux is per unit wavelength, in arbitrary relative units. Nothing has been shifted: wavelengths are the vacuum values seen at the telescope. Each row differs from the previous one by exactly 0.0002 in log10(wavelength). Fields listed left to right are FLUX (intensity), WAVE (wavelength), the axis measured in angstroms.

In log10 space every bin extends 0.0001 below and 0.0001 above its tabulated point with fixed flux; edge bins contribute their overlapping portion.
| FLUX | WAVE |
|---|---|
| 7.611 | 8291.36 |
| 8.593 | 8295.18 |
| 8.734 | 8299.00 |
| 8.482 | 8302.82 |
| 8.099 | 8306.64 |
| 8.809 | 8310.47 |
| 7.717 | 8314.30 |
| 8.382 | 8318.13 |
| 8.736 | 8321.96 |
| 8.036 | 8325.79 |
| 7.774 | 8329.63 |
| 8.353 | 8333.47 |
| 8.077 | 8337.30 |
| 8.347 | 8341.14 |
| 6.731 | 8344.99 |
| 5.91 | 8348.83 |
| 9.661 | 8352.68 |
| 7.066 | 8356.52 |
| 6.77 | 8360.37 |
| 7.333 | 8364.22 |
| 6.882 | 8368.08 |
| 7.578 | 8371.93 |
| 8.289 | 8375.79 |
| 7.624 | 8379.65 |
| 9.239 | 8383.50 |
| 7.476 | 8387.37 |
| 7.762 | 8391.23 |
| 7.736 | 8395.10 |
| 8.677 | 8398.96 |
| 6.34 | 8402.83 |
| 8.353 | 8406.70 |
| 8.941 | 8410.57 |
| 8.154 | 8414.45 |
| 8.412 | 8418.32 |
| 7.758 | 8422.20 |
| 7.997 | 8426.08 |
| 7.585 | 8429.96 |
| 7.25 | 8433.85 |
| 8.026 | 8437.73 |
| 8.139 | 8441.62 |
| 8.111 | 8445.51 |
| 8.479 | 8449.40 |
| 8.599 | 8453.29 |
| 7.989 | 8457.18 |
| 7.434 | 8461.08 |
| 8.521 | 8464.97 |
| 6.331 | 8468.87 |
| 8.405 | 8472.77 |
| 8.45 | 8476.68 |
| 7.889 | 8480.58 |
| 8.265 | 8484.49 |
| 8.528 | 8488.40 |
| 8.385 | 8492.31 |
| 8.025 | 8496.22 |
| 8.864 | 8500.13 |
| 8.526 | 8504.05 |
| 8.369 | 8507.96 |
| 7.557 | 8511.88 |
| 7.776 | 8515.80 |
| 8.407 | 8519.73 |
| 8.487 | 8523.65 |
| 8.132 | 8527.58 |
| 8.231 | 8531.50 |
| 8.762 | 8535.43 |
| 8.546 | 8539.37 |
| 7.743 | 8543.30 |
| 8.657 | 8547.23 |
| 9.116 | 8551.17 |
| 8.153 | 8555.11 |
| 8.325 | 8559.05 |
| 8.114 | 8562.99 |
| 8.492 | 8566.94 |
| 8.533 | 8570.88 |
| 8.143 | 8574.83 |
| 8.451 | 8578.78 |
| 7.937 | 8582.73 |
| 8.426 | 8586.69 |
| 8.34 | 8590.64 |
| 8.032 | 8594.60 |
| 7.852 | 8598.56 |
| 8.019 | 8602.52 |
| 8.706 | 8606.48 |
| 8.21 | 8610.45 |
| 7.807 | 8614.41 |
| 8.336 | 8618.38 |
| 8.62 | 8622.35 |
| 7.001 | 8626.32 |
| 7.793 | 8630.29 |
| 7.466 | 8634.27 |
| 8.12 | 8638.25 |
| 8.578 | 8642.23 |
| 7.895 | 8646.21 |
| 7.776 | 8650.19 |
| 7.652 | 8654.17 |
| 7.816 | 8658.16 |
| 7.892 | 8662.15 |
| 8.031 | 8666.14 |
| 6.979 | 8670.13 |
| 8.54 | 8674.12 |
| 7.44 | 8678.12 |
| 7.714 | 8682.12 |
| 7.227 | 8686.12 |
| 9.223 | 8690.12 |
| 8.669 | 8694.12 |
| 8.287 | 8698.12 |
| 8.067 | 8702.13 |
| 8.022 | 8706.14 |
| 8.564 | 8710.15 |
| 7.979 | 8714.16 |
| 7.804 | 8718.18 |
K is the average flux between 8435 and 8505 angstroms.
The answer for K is 8.15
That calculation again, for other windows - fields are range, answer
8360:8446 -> 7.86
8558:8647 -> 8.14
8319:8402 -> 7.8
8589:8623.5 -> 8.2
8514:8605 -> 8.29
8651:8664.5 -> 7.79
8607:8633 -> 7.99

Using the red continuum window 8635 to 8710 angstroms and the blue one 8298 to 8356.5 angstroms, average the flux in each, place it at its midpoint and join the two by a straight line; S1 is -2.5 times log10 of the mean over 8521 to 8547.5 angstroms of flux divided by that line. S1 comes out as -0.042 mag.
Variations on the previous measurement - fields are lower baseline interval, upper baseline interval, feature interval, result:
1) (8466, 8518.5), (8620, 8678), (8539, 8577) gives -0.05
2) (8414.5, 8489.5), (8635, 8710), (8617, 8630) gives 0.01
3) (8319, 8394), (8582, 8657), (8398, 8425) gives -0.03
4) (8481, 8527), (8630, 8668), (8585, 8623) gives -0.03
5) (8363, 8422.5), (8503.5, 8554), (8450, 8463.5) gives 0.00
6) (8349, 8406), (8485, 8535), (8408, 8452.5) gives -0.02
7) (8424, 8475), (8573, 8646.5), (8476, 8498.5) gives -0.04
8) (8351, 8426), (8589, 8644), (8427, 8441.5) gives 0.03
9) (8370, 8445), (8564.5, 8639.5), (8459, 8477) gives 0.03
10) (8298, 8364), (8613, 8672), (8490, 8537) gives -0.05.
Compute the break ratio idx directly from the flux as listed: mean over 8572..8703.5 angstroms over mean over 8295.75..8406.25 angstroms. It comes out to 1.0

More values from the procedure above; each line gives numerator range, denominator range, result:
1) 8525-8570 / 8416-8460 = 1.05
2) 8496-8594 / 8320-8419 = 1.06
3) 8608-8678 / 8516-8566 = 0.94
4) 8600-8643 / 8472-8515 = 0.97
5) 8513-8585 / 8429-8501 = 1.03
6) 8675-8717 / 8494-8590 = 0.98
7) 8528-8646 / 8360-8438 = 1.05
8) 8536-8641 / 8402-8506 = 1.01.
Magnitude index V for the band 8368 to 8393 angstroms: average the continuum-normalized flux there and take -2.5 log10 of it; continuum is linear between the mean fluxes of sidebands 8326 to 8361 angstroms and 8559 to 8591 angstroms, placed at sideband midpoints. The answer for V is -0.02 mag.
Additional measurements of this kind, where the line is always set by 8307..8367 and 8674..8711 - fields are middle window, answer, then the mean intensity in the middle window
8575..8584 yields -0.021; 8.21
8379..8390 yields -0.037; 8.15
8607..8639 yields 0.019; 7.95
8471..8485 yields -0.038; 8.25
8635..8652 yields 0.007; 8.05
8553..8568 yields -0.031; 8.26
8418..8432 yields 0.005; 7.87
